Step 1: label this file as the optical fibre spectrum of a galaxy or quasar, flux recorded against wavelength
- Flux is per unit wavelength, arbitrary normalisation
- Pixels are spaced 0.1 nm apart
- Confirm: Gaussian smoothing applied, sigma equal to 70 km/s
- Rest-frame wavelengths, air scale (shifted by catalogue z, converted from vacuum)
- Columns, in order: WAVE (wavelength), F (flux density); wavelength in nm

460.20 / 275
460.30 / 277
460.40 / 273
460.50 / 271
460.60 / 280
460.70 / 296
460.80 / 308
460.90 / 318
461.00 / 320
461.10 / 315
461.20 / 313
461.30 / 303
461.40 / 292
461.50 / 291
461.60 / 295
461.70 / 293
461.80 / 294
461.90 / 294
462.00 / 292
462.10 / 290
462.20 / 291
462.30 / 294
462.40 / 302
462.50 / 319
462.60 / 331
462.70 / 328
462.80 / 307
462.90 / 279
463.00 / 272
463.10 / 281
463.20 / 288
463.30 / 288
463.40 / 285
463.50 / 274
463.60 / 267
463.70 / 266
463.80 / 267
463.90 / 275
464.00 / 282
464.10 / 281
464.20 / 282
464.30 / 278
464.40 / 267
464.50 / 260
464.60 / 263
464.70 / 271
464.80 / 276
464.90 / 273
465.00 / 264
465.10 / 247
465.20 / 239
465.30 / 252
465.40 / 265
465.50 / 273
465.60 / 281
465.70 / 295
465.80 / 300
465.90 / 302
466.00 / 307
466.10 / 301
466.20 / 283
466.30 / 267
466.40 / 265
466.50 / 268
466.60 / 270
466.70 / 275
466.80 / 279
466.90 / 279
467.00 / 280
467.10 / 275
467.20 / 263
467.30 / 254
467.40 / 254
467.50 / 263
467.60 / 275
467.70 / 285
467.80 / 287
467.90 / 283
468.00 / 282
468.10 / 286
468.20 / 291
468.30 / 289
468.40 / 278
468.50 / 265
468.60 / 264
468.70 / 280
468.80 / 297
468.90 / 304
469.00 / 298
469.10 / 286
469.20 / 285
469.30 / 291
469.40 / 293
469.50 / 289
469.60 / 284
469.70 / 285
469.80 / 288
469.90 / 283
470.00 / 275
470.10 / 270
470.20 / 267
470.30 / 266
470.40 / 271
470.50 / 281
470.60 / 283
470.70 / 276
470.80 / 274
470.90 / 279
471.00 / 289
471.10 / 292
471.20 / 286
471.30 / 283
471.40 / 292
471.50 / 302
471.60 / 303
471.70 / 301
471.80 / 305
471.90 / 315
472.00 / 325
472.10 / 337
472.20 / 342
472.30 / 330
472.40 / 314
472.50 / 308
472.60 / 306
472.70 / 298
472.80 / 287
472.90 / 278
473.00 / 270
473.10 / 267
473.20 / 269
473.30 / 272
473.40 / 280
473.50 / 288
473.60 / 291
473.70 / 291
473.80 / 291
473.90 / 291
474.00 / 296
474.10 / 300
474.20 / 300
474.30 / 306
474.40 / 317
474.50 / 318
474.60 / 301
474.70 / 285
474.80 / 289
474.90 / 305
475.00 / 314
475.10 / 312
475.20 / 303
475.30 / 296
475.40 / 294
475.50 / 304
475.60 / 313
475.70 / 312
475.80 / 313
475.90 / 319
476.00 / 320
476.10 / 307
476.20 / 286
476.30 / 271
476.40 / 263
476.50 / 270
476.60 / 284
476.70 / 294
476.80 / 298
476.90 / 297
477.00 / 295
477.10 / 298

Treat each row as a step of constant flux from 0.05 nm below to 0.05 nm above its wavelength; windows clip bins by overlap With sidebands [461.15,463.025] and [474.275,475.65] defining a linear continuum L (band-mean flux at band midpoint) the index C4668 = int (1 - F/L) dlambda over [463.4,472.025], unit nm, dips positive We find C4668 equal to 0.62 nm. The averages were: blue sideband 299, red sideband 304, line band 280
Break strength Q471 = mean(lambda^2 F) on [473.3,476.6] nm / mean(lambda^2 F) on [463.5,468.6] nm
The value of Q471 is 1.1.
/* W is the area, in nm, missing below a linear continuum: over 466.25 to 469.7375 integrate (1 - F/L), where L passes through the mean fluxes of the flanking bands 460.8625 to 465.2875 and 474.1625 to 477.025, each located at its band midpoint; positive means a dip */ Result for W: 0.15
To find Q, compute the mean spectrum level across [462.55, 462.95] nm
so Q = 311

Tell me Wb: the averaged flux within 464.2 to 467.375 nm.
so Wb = 273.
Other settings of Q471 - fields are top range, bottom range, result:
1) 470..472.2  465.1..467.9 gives 1.08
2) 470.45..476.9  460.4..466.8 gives 1.09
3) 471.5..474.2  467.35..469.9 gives 1.07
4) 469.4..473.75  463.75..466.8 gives 1.09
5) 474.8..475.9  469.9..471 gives 1.14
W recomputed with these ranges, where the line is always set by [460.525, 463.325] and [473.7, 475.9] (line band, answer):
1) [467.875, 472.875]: 0.17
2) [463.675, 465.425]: 0.19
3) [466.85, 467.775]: 0.09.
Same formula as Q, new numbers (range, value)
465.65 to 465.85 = 298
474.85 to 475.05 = 309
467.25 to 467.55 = 257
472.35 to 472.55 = 311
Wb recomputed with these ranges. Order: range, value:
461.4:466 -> 283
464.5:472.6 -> 284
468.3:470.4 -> 282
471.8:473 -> 311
